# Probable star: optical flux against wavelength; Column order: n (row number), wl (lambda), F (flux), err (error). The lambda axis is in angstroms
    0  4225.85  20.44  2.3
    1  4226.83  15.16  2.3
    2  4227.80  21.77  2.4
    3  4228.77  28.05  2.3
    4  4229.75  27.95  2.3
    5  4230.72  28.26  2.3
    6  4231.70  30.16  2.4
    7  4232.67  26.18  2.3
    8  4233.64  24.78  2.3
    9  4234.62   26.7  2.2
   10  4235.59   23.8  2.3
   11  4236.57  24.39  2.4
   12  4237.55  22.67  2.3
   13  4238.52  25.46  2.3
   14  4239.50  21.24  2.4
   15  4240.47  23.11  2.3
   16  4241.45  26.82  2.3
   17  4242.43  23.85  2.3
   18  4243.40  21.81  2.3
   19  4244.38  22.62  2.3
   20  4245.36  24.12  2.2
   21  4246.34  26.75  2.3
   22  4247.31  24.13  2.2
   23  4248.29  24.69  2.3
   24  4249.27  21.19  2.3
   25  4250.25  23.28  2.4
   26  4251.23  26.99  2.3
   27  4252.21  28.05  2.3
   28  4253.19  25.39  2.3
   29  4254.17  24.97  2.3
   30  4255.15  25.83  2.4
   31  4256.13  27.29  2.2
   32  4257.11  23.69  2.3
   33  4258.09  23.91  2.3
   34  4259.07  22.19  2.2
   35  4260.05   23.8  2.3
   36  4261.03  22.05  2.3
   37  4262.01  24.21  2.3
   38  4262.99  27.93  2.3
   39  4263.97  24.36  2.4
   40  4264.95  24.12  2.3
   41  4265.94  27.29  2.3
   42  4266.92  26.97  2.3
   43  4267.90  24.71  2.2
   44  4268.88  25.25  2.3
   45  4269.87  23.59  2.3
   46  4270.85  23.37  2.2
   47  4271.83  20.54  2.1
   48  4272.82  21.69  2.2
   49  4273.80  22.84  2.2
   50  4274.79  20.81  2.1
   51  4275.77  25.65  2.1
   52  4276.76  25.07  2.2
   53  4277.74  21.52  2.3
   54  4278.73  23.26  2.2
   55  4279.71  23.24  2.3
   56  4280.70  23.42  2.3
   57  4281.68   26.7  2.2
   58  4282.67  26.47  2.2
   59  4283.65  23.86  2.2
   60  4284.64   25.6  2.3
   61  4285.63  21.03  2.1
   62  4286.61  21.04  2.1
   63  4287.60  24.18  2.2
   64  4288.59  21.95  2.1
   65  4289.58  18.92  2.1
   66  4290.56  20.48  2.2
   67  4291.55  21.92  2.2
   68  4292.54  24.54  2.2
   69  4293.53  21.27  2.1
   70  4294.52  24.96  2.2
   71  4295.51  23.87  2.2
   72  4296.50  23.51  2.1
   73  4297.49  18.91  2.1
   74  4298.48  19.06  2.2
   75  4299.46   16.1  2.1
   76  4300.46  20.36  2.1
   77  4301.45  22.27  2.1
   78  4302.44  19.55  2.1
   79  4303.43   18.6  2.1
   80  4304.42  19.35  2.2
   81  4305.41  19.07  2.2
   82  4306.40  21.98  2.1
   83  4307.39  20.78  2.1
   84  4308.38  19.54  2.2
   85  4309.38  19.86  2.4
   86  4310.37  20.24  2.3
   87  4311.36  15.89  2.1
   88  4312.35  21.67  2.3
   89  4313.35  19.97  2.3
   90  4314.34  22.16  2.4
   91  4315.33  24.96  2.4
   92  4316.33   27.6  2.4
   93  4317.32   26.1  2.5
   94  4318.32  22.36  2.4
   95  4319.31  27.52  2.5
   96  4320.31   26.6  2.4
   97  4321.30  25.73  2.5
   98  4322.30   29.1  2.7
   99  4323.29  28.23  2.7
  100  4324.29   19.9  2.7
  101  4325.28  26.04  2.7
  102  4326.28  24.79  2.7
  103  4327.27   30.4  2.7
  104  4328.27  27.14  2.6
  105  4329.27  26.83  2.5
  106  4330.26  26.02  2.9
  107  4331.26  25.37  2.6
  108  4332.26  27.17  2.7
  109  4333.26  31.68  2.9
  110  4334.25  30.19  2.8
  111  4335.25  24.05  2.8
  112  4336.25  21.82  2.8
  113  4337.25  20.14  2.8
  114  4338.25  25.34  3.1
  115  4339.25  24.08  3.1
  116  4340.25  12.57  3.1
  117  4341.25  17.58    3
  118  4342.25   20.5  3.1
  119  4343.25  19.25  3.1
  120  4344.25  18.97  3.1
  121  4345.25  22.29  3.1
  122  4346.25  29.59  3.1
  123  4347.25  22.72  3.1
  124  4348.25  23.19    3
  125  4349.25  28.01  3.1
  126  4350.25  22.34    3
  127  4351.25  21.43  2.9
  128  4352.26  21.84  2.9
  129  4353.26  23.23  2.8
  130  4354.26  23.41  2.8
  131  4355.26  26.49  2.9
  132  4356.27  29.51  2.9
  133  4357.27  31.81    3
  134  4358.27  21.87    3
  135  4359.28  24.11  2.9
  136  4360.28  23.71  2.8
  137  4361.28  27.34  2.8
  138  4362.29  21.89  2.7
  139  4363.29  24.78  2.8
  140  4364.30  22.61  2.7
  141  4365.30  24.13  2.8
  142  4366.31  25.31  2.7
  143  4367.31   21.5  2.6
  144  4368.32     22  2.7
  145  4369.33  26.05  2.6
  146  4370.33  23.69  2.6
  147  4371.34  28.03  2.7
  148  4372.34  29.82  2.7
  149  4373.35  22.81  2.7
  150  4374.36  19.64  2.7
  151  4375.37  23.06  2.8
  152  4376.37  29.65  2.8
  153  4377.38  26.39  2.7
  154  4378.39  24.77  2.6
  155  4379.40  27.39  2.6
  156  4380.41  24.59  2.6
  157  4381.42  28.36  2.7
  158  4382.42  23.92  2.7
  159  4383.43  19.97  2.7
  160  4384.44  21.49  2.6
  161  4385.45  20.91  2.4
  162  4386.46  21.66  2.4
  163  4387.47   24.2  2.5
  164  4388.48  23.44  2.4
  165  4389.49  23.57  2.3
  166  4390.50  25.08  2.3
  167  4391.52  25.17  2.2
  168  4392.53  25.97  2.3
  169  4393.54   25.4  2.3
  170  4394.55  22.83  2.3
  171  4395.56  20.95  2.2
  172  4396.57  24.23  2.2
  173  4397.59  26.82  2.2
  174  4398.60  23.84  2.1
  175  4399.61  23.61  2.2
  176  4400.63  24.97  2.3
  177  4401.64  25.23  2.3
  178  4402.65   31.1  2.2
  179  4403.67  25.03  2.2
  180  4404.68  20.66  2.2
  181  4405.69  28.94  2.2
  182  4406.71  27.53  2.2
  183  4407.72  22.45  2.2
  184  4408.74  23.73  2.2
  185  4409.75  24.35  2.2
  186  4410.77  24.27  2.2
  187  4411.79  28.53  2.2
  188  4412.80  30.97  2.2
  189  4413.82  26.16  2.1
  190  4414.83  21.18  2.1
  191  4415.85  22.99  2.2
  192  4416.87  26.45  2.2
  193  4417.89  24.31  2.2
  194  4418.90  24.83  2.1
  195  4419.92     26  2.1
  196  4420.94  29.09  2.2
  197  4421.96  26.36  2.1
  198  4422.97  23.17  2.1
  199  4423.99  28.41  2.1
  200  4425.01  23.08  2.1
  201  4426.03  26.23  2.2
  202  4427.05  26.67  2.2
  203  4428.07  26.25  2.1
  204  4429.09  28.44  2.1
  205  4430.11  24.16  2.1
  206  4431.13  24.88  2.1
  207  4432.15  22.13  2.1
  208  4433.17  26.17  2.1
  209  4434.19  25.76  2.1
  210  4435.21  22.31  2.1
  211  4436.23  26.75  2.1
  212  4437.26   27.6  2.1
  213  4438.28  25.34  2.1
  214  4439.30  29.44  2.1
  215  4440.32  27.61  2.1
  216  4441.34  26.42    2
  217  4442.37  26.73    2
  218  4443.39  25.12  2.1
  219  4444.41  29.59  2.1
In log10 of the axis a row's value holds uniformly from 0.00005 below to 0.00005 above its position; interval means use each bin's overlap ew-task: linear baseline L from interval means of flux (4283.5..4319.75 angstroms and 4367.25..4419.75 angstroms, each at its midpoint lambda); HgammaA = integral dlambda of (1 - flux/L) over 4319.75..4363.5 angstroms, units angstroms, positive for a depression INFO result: -3.0 angstroms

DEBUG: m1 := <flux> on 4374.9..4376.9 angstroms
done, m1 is 26.5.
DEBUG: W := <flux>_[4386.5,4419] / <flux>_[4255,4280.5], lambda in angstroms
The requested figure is 1.04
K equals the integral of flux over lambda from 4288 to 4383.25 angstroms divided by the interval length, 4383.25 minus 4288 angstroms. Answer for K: 23.6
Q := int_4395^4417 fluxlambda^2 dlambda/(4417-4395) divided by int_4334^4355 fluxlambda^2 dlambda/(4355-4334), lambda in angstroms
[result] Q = 1.2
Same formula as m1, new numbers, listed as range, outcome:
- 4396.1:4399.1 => 24.9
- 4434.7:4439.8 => 26.3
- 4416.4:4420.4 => 25.4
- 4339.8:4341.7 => 15.1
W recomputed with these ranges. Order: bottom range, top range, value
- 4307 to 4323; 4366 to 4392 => 1.05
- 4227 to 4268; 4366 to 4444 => 1.01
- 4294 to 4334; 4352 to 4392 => 1.05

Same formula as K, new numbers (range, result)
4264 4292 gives 23.4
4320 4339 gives 26.1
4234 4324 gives 23.3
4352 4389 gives 24.5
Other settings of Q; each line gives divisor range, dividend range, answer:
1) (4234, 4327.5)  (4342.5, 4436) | 1.11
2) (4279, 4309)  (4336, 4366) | 1.10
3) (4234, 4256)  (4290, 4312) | 0.86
